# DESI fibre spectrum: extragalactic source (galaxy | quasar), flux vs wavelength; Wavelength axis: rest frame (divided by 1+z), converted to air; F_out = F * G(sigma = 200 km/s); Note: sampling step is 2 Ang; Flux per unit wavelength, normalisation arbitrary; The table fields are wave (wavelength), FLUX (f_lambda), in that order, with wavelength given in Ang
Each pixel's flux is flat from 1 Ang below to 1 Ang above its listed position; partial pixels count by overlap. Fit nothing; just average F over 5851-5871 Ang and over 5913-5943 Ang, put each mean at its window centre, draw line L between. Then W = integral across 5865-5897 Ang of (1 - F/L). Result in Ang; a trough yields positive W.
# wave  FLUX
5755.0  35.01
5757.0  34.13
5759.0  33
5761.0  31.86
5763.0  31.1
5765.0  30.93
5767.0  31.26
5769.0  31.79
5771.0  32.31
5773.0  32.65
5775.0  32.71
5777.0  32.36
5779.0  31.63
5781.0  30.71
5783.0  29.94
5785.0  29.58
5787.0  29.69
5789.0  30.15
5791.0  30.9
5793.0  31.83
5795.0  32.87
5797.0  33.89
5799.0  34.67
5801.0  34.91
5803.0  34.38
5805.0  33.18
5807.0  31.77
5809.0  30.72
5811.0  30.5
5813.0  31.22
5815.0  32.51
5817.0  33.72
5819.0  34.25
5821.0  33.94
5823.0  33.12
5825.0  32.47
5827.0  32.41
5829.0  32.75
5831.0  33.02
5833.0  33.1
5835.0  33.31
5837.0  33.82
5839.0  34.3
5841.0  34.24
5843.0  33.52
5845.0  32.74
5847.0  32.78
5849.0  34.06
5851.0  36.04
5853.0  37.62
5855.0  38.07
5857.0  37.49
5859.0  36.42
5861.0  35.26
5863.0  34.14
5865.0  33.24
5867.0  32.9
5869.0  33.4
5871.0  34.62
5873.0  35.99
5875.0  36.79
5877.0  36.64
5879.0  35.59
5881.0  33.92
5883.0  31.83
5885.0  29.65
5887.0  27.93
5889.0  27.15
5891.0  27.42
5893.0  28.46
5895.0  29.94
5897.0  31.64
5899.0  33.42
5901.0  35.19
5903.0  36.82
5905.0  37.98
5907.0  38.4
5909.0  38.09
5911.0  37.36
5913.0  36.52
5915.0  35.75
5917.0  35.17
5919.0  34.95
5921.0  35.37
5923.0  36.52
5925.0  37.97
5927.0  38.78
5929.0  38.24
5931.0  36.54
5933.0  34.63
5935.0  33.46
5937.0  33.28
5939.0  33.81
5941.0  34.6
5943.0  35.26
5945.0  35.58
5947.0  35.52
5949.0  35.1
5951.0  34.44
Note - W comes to 3.0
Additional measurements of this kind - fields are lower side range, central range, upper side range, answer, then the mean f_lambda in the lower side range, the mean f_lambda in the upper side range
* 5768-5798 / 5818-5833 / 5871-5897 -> -0.7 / 31.5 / 31.9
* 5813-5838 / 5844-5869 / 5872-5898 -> -2.0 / 33.1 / 31.8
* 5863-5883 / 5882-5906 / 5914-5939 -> 2.5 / 34.6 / 35.8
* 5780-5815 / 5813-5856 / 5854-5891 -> -1.4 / 31.8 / 33.8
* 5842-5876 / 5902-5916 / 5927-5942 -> -0.9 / 35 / 35.2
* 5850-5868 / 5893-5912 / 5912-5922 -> 0.3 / 35.7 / 35.6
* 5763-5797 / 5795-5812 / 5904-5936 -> -0.4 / 31.4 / 36.6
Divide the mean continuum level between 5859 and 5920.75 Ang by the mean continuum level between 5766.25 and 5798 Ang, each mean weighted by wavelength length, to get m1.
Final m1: 1.08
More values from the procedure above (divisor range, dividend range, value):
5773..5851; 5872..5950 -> 1.06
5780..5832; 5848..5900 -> 1.04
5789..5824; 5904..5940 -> 1.11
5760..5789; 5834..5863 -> 1.12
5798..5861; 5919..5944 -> 1.06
